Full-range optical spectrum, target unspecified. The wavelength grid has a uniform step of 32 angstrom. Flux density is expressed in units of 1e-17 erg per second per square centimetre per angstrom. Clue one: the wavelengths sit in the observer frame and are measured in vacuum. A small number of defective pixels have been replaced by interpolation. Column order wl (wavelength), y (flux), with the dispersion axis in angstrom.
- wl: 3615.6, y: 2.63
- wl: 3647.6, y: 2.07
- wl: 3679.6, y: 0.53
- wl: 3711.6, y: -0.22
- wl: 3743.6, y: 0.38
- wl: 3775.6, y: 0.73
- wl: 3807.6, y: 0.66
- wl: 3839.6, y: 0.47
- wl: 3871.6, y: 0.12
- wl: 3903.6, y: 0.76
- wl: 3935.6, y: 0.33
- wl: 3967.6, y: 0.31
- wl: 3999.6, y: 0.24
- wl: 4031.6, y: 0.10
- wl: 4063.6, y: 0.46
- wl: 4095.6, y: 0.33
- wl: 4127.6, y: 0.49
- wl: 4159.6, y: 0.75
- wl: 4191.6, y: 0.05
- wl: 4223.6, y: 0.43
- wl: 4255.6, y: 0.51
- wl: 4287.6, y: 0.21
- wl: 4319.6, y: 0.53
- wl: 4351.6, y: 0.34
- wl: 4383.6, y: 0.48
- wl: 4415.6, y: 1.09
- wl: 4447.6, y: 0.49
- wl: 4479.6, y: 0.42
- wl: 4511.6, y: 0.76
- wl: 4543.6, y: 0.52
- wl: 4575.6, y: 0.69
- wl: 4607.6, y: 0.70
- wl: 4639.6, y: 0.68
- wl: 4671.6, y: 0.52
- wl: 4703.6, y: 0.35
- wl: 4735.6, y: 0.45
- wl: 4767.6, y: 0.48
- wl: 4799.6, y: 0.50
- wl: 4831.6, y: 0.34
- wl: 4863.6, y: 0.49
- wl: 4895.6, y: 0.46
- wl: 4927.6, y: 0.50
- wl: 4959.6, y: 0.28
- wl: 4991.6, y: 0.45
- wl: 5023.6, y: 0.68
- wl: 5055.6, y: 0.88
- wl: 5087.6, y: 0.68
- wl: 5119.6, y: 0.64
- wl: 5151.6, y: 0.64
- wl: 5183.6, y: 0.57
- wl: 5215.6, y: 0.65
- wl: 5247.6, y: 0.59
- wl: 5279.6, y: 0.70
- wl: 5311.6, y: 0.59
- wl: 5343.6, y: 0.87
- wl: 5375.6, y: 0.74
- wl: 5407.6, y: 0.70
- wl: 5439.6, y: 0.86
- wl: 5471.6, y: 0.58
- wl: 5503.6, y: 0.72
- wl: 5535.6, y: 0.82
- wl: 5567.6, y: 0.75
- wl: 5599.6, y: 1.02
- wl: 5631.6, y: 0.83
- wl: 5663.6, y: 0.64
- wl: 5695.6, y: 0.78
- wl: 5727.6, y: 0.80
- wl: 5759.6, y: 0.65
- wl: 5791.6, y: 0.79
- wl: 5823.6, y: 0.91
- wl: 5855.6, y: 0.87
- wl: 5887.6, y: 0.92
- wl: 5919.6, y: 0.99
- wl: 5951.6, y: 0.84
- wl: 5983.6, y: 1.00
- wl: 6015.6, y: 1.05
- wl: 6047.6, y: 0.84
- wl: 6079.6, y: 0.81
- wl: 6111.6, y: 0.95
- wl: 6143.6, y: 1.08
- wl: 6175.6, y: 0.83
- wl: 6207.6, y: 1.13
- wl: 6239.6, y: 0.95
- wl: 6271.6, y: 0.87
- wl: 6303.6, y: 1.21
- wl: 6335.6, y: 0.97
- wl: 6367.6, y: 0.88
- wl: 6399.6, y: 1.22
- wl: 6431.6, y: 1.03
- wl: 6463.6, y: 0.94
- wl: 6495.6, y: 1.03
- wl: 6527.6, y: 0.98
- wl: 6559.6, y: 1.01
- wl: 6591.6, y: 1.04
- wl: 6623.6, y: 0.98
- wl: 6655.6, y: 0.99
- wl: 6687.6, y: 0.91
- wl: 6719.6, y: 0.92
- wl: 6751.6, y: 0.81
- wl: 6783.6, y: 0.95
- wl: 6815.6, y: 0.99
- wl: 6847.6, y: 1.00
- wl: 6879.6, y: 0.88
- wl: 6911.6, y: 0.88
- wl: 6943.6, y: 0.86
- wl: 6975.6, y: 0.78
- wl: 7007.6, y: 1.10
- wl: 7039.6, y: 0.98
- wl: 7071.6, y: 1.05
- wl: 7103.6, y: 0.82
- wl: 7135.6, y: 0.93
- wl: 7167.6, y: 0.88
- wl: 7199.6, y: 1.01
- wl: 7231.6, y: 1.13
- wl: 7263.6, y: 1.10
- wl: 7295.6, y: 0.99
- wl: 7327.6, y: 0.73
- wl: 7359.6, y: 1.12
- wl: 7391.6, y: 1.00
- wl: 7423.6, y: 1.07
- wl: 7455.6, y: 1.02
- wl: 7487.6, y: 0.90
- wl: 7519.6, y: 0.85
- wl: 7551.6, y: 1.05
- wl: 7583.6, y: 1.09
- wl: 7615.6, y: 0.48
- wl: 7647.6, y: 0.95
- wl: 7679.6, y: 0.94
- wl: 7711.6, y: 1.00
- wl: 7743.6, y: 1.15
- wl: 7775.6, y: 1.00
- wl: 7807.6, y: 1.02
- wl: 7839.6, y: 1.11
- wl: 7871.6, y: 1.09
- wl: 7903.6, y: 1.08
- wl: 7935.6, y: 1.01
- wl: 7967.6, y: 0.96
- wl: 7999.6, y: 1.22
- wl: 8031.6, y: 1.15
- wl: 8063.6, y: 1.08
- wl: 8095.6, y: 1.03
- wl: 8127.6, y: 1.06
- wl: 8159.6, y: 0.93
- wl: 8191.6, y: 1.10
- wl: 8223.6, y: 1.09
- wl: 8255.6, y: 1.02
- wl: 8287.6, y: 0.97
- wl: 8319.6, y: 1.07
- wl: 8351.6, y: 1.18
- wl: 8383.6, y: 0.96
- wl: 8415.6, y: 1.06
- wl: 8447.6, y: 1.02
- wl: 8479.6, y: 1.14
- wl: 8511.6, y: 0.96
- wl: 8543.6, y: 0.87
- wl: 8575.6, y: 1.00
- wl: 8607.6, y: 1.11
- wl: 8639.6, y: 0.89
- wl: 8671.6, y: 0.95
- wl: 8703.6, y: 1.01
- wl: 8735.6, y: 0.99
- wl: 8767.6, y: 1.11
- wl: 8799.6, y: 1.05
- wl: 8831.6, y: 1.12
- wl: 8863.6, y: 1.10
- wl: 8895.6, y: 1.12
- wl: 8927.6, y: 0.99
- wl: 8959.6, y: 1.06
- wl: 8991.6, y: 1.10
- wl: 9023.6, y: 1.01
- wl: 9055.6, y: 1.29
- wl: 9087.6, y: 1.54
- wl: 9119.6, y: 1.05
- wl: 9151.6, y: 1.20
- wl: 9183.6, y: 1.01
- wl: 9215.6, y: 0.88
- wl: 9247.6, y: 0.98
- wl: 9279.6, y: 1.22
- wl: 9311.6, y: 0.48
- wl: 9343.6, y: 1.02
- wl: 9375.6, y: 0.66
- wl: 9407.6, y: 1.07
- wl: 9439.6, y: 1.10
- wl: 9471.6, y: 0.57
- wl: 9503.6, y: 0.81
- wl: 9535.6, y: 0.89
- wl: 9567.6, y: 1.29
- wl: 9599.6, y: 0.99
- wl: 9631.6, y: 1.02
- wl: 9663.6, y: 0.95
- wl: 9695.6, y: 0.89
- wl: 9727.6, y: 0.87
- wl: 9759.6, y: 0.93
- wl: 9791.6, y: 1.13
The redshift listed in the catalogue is 0.38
